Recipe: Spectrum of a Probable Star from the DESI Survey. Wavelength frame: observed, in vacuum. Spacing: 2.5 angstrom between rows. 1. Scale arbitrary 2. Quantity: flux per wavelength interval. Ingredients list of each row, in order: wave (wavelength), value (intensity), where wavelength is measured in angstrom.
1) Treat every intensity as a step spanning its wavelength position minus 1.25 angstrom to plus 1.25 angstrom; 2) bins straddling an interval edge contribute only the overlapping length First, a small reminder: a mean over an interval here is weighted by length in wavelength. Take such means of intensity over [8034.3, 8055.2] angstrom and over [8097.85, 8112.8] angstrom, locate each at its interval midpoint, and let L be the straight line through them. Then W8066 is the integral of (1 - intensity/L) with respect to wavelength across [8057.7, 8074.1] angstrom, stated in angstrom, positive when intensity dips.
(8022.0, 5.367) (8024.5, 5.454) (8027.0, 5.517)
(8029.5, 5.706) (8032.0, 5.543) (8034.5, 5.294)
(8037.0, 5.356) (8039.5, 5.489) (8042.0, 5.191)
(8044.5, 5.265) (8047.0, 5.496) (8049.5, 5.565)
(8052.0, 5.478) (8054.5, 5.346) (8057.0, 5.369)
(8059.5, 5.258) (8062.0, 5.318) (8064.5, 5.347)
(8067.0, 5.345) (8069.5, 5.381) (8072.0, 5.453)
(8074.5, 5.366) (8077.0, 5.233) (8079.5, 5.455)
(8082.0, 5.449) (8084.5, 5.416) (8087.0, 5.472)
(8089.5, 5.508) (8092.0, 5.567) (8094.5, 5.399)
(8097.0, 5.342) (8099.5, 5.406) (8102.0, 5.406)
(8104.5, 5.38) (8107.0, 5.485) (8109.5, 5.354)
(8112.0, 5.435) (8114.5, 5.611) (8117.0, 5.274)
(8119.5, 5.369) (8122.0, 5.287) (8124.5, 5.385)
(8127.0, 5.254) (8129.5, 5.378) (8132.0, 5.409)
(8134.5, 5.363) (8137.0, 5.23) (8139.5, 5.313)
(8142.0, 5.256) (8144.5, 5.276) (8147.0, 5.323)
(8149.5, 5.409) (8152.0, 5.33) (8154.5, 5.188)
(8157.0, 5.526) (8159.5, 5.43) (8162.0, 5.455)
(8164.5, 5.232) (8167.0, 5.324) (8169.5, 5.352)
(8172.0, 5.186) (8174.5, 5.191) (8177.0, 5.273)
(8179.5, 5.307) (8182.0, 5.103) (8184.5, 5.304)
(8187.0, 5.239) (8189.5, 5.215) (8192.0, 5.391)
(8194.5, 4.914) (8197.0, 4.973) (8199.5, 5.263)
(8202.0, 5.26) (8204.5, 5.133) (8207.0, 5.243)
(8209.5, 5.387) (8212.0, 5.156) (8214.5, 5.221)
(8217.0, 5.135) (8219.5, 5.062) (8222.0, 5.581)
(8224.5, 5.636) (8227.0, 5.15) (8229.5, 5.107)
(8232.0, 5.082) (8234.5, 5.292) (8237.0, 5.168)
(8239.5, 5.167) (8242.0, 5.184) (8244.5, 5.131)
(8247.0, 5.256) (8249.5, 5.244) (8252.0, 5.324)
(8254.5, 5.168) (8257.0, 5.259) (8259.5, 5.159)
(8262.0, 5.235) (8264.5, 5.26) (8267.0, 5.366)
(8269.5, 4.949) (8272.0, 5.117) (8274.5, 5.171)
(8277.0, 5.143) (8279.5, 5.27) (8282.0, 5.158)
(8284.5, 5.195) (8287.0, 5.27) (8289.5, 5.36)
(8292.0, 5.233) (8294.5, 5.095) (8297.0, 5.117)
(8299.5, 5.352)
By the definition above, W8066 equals 0.14 angstrom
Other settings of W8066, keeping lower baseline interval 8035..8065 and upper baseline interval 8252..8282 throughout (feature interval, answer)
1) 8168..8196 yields 0.22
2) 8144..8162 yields -0.26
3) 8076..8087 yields -0.11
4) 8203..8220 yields 0.14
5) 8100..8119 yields -0.34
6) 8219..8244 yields -0.10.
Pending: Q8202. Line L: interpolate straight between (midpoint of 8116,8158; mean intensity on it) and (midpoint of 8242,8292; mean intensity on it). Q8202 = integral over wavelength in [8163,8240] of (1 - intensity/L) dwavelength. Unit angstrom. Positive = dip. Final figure 0.6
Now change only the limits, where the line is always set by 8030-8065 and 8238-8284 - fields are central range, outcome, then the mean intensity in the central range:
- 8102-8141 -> -0.3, 5.37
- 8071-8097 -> -0.4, 5.43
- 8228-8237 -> 0.1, 5.16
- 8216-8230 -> -0.2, 5.29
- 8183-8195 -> 0.1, 5.23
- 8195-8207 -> 0.2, 5.15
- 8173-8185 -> 0.1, 5.23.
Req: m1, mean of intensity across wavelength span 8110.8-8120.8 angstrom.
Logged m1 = 5.42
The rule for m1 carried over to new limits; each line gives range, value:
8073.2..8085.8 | 5.38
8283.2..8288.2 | 5.23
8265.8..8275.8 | 5.15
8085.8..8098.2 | 5.46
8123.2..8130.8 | 5.34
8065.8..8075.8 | 5.39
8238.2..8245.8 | 5.16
